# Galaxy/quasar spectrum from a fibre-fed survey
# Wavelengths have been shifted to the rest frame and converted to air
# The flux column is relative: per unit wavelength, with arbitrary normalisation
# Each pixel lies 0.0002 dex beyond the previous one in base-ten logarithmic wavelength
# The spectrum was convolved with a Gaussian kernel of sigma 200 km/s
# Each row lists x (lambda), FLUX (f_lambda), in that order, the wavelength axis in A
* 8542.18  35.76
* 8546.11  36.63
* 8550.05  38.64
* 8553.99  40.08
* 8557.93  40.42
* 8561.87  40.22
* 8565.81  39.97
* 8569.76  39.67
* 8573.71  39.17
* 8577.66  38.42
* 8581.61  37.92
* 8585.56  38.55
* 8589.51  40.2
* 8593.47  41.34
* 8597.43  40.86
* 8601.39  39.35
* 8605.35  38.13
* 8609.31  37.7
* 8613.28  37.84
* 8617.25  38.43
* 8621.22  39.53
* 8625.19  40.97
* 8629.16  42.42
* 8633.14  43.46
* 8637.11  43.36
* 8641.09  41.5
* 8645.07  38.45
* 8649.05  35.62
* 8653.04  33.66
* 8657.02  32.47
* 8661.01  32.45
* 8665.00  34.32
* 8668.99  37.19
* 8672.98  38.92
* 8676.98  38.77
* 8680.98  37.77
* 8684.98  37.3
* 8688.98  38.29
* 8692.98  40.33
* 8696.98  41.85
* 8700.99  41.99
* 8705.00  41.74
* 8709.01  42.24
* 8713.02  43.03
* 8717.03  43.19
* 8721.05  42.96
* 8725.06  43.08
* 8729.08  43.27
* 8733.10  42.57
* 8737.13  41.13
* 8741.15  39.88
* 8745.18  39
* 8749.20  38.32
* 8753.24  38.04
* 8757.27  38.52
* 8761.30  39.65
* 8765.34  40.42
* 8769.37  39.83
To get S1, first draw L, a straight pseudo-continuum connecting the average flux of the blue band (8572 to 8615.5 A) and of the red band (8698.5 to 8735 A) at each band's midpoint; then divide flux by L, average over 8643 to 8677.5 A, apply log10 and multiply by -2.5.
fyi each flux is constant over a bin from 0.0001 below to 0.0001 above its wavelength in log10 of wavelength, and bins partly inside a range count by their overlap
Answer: 0.15 mag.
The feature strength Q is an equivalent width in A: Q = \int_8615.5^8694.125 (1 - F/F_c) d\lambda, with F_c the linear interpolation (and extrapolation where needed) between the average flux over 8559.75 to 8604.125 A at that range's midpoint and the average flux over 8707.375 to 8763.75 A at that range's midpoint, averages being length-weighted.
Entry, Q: 4.0 A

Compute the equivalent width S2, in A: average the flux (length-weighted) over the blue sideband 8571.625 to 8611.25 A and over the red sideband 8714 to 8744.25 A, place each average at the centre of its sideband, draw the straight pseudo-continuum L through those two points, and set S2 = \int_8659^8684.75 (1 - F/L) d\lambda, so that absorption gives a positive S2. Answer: 2.7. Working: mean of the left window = 39.2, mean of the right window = 42.2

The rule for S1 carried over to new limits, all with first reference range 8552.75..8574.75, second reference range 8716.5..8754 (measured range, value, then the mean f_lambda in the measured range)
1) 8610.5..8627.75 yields 0.03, 39.2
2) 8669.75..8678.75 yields 0.06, 38.6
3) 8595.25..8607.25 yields 0.02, 39.5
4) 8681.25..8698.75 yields 0.04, 39.3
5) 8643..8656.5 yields 0.14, 35.6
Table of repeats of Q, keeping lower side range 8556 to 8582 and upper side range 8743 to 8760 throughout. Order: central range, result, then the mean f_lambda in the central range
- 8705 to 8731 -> -2.8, 42.9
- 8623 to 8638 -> -1.3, 42.5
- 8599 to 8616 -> 0.4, 38.3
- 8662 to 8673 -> 0.8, 36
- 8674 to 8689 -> 0.3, 38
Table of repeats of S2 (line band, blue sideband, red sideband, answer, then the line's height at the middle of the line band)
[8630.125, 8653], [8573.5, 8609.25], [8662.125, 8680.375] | -1.25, 37.9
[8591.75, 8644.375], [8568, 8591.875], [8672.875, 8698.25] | -1.79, 39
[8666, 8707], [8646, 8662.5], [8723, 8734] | -1.54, 37.9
